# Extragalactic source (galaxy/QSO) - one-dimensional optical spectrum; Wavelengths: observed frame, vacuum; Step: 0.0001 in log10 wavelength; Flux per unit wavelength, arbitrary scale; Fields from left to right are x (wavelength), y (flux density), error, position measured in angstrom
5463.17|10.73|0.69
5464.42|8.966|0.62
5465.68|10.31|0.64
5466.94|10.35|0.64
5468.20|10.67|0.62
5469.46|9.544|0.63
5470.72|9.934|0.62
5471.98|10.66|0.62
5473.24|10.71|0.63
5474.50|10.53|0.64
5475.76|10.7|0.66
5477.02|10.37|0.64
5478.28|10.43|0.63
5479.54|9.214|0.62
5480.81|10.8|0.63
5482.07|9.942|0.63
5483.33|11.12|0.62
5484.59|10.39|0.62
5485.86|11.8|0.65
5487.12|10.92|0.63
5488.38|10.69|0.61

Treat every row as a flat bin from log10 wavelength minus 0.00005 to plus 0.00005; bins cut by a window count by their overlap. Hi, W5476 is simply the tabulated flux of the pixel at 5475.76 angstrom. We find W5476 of 10.7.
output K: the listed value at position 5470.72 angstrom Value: 9.934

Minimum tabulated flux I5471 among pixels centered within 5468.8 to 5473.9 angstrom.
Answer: 9.544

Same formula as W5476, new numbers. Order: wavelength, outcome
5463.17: 10.73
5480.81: 10.8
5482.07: 9.942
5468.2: 10.67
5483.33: 11.12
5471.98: 10.66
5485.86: 11.8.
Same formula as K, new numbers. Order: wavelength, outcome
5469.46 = 9.544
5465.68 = 10.31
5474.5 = 10.53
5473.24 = 10.71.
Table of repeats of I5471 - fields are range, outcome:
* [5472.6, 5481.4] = 9.214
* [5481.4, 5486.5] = 9.942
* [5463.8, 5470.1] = 8.966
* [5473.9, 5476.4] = 10.53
